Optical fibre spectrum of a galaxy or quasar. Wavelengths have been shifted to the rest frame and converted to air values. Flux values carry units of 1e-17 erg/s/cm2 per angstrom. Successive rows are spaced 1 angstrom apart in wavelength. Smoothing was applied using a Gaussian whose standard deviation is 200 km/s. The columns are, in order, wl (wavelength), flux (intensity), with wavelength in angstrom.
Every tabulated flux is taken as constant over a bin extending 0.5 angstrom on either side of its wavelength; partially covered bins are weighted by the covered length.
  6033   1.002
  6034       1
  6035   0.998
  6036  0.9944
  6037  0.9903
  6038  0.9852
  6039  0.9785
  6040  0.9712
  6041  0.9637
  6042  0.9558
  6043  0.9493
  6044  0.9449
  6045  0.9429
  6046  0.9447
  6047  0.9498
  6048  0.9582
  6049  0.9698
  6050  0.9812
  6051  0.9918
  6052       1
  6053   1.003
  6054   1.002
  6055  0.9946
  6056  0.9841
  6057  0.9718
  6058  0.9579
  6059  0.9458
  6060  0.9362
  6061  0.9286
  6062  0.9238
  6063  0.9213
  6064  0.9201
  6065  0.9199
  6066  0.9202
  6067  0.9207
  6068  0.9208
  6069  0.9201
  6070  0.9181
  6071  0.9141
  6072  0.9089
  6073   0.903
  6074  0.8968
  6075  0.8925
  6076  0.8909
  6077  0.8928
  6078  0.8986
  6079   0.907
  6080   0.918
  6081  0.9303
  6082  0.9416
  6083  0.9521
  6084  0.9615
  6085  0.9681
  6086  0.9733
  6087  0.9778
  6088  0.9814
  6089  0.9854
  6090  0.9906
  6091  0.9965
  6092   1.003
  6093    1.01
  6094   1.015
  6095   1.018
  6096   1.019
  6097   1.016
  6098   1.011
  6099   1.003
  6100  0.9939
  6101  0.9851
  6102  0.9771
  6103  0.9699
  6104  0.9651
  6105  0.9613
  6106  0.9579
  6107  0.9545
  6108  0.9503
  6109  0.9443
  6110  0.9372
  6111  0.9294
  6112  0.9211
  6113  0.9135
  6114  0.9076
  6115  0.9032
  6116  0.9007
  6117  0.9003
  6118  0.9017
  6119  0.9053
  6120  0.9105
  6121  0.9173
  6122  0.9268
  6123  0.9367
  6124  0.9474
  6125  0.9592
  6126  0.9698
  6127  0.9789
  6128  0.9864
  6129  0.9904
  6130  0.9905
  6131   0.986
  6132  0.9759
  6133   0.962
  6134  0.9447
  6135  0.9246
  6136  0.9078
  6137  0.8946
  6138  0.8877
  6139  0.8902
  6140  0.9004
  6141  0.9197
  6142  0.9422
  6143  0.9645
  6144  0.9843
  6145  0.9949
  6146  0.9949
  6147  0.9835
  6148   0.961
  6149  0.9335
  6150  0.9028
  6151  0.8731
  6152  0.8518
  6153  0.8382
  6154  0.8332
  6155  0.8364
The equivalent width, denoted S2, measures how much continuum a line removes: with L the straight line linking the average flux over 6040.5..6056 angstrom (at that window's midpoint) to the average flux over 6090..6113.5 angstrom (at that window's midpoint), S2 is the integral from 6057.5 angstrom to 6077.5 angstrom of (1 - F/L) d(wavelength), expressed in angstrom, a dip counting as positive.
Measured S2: 1.13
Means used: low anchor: 0.971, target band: 0.918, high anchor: 0.976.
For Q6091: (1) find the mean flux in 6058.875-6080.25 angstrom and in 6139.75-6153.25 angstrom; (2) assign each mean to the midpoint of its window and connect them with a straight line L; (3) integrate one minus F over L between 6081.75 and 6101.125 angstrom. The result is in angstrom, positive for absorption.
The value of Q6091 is -1.5 angstrom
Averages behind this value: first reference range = 0.914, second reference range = 0.934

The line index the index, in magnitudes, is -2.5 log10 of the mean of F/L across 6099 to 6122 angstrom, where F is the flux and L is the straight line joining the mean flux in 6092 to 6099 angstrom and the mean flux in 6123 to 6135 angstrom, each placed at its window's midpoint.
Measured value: 0.06 mag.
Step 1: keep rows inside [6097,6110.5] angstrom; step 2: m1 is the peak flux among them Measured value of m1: 1.016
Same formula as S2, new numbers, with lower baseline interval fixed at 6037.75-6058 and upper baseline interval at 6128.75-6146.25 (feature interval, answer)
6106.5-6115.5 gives 0.2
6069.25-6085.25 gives 0.8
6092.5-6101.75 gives -0.5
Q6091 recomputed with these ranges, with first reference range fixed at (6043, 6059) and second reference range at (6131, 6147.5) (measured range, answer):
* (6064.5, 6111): 0.3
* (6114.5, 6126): 0.3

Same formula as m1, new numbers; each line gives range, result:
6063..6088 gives 0.9814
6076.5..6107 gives 1.019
